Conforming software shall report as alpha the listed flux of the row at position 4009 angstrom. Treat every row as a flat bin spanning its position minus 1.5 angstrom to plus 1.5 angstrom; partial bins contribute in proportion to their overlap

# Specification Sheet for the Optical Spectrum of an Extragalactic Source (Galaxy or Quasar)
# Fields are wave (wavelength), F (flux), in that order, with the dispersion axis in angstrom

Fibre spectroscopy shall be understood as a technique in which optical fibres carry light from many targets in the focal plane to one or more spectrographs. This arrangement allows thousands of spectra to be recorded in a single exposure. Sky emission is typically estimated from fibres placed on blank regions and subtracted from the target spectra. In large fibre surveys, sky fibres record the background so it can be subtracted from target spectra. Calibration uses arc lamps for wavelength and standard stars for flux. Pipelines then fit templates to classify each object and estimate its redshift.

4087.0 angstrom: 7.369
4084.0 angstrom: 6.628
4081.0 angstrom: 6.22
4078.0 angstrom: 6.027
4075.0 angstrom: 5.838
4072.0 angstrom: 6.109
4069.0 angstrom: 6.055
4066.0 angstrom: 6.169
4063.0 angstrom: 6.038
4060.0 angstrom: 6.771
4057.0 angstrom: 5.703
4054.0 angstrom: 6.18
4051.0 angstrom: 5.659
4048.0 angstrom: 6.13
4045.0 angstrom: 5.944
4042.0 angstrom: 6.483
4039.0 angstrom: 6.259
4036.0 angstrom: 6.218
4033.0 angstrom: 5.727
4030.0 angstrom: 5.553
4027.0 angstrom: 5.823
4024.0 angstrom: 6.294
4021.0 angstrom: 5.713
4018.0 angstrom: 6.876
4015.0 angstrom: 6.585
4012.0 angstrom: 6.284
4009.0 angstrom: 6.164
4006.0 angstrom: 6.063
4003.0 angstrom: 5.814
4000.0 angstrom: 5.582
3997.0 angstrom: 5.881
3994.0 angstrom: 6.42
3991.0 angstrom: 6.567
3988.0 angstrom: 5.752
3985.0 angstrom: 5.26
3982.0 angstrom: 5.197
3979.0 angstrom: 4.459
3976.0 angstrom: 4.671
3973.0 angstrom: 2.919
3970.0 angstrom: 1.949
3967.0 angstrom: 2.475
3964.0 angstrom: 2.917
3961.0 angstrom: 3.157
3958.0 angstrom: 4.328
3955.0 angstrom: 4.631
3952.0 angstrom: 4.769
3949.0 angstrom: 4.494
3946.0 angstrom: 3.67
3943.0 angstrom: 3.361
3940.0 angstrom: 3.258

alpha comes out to 6.164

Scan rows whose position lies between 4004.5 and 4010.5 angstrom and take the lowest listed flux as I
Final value 6.063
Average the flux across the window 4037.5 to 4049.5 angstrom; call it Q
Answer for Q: 6.2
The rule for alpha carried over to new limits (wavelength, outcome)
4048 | 6.13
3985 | 5.26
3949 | 4.494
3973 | 2.919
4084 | 6.628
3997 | 5.881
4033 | 5.727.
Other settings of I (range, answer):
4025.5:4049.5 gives 5.553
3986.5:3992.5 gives 5.752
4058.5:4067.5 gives 6.038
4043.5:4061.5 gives 5.659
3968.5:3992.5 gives 1.949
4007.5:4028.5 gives 5.713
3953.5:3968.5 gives 2.475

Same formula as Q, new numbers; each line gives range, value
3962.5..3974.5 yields 2.56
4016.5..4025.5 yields 6.29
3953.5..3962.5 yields 4.04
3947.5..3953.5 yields 4.63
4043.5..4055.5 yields 5.98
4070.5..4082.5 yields 6.05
